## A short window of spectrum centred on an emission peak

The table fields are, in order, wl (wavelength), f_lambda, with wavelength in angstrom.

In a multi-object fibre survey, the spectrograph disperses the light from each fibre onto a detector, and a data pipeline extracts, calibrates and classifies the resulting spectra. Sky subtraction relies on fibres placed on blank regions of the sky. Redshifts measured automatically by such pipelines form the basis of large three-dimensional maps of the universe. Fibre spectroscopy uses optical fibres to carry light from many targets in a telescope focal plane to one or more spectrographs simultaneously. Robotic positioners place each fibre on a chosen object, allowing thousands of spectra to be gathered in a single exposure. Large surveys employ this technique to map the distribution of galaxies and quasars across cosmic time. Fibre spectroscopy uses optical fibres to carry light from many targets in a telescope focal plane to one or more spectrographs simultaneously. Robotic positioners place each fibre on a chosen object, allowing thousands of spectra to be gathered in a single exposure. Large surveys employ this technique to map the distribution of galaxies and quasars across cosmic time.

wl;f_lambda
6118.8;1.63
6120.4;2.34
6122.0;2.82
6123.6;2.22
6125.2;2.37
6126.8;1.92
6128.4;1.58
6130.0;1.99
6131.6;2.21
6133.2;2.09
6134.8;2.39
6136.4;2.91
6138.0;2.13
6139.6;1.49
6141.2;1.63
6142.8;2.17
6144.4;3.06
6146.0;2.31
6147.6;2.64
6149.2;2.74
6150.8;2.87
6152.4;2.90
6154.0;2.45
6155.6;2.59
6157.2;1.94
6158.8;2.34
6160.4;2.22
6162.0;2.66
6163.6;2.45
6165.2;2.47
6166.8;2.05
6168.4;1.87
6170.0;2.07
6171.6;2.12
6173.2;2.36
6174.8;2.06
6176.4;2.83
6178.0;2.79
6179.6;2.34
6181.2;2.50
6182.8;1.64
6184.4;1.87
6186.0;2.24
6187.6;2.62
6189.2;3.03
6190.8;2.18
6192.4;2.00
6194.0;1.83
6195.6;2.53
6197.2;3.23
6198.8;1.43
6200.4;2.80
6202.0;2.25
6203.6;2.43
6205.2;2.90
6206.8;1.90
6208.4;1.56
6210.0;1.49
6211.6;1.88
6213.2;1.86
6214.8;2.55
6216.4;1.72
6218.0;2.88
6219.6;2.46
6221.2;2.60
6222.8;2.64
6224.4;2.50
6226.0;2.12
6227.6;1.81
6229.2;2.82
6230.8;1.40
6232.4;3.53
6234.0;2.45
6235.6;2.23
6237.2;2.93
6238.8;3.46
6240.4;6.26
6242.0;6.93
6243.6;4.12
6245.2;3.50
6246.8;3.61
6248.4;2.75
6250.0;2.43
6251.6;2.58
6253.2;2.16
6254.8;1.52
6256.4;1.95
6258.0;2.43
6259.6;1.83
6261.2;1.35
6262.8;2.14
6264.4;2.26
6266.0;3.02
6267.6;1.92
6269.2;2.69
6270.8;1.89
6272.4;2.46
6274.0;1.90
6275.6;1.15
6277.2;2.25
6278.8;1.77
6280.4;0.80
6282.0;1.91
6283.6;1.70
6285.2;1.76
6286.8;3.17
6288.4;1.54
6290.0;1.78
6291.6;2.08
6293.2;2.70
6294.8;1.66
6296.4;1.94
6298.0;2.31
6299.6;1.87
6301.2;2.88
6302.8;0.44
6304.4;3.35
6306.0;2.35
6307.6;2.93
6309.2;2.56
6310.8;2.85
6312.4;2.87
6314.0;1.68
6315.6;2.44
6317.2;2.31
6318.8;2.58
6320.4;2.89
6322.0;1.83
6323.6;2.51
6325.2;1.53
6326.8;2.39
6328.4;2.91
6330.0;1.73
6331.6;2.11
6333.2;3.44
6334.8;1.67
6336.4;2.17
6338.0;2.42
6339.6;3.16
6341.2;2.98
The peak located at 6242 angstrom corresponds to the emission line H-beta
